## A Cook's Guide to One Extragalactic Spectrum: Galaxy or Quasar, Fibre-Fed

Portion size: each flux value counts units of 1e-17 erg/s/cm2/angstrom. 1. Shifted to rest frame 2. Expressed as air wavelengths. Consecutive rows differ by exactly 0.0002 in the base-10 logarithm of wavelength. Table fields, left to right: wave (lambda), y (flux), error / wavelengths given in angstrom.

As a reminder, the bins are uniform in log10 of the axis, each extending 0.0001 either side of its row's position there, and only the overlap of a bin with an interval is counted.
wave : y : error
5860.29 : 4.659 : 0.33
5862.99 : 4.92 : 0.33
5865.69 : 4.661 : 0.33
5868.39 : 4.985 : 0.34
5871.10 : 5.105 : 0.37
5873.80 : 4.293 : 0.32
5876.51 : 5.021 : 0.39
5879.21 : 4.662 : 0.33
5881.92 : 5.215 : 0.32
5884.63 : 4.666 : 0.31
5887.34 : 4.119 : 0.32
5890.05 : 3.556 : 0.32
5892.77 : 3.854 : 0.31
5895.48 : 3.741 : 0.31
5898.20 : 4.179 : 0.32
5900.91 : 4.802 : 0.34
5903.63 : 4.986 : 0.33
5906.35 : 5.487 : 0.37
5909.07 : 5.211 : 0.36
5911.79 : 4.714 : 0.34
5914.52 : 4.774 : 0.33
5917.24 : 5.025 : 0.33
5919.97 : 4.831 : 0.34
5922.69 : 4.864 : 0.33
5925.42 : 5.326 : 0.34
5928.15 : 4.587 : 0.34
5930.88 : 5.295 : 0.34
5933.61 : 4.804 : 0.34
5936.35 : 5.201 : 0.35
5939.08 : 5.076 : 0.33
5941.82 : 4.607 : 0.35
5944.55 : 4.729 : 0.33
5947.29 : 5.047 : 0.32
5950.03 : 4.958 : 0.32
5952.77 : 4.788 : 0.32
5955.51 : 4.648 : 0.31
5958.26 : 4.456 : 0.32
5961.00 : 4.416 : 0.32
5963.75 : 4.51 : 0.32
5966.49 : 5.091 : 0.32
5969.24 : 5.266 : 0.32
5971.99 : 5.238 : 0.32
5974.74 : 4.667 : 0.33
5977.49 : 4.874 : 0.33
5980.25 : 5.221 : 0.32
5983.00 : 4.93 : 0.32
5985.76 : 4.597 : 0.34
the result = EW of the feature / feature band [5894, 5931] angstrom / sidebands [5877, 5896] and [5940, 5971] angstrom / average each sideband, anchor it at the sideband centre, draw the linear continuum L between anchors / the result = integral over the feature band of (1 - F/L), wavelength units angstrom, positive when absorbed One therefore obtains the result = -2.7 angstrom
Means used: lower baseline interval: 4.32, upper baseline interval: 4.78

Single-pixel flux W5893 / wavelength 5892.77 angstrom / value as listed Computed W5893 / 3.854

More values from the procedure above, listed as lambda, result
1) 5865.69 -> 4.661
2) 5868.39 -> 4.985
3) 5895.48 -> 3.741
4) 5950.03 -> 4.958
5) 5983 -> 4.93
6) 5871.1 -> 5.105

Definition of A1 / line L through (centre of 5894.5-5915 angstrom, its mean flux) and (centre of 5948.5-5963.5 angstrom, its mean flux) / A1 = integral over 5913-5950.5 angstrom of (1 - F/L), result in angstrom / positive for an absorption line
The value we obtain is -1.92 angstrom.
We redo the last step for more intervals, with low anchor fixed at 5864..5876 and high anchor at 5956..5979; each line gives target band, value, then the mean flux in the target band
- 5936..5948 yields -0.3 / 4.9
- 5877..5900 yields 2.4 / 4.29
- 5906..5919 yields -0.6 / 5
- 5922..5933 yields -0.5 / 5.01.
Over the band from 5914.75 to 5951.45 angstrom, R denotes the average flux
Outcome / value 4.95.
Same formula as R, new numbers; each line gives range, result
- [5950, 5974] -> 4.81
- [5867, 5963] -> 4.74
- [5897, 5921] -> 4.9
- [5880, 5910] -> 4.52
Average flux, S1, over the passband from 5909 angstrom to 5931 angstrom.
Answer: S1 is 4.92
